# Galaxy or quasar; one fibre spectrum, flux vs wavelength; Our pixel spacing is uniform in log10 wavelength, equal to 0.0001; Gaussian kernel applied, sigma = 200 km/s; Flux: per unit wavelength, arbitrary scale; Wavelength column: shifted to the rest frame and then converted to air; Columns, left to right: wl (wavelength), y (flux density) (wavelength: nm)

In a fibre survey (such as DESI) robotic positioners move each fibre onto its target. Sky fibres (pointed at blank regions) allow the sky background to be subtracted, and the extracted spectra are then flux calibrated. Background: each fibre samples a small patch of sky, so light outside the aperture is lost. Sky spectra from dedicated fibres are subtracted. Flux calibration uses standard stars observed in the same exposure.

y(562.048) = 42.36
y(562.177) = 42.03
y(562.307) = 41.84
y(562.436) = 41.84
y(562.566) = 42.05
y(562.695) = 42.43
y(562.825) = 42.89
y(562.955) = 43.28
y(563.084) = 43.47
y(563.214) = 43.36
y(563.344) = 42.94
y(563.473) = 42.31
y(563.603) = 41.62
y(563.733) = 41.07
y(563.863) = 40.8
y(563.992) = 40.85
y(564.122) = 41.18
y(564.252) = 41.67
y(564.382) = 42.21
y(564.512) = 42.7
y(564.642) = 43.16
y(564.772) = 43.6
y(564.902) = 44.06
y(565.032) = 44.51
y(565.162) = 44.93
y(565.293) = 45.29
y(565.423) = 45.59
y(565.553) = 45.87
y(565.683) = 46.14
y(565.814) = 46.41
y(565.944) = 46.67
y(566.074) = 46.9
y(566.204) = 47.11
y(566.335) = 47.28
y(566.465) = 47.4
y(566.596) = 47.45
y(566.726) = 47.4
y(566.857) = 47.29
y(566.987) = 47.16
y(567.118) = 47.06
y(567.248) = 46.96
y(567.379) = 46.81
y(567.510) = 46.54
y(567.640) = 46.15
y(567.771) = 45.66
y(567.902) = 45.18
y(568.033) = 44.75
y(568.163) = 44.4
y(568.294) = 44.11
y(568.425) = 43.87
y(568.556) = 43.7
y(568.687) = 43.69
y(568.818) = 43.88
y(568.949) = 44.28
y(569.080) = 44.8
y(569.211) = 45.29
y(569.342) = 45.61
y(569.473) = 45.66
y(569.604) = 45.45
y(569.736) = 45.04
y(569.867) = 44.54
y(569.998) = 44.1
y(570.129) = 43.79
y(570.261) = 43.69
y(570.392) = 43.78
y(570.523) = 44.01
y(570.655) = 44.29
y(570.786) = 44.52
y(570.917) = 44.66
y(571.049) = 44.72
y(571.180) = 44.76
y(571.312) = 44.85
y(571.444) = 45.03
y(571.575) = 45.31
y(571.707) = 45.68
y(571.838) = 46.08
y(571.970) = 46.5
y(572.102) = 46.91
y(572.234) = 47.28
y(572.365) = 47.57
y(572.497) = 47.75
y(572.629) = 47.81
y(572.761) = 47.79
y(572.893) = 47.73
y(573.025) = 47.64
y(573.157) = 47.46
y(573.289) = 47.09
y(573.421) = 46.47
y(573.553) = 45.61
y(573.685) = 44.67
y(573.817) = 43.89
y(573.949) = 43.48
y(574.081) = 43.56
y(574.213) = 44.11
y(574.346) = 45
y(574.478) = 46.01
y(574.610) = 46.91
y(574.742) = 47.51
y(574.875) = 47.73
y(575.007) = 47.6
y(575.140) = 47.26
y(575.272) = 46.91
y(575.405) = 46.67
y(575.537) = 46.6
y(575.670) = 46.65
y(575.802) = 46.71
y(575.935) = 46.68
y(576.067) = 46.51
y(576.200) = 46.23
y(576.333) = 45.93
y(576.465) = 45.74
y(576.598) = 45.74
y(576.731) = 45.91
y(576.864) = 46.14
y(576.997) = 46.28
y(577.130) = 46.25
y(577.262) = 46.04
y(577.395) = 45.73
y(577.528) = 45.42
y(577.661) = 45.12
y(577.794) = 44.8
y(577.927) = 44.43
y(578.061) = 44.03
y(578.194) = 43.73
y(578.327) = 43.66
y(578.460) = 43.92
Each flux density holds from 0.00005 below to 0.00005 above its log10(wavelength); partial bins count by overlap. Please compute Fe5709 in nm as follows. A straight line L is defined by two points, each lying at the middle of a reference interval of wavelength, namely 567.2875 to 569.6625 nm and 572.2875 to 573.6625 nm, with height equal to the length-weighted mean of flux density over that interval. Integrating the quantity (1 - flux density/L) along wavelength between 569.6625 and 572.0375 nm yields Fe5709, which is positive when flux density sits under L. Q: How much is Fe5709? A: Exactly 0.074 nm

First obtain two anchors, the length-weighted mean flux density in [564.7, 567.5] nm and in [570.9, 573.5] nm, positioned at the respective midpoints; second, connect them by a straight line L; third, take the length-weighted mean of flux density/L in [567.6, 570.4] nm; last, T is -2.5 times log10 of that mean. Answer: 0.042 mag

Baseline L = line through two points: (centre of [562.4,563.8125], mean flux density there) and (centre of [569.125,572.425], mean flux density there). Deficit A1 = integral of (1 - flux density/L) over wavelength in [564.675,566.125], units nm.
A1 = -0.07 nm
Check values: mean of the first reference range 42.5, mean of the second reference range 45.2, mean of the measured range 45.4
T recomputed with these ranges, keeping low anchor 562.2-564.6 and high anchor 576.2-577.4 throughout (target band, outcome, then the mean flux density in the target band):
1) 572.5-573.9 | -0.04 mag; 46.6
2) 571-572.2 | -0.03 mag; 45.6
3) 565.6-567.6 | -0.09 mag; 47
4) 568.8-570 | -0.03 mag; 44.9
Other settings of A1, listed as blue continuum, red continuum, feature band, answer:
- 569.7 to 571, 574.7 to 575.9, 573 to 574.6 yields 0.03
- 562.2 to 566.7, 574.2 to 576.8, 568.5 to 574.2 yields 0.02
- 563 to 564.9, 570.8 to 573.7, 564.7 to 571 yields -0.17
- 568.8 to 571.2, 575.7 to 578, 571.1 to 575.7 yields -0.11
